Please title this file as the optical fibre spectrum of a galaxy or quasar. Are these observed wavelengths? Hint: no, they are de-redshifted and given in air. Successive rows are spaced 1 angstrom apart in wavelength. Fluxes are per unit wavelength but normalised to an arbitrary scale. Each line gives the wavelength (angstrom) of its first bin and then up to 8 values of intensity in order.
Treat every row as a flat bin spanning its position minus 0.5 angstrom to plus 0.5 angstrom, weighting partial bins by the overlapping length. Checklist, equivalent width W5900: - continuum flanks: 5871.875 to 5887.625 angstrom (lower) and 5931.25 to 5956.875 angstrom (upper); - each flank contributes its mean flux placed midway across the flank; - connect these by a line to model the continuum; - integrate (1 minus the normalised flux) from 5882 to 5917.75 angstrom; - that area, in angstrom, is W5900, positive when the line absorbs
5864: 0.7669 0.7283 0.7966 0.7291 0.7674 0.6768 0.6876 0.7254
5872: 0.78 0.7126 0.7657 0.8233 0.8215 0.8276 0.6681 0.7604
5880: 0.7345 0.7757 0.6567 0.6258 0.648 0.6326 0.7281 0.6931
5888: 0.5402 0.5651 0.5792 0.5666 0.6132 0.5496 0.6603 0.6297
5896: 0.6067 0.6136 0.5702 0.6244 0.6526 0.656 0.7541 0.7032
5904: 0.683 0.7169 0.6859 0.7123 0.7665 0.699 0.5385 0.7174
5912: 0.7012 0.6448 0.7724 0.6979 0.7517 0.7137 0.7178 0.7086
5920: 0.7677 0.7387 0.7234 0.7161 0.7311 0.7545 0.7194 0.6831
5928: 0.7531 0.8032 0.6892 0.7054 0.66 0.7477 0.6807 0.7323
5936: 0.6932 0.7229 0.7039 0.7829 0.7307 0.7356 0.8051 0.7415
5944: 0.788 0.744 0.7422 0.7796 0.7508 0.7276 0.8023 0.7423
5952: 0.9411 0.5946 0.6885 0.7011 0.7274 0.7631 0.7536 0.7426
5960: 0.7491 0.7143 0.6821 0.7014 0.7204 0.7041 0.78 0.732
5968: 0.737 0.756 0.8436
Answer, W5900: 3.5 angstrom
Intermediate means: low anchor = 0.726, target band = 0.658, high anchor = 0.739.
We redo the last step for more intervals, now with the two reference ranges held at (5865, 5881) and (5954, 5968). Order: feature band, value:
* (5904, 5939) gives 1.14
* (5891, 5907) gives 2.09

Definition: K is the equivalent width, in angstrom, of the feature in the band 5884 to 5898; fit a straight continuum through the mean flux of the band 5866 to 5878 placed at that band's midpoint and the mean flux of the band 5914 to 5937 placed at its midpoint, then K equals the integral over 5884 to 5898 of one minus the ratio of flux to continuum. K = 2.4 angstrom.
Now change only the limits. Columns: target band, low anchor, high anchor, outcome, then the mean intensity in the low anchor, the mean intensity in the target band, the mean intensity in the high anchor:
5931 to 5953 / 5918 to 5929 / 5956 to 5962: -0.31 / 0.732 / 0.746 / 0.738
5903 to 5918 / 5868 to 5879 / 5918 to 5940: 0.66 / 0.75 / 0.701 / 0.725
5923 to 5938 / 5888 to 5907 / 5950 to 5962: -0.57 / 0.635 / 0.719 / 0.738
